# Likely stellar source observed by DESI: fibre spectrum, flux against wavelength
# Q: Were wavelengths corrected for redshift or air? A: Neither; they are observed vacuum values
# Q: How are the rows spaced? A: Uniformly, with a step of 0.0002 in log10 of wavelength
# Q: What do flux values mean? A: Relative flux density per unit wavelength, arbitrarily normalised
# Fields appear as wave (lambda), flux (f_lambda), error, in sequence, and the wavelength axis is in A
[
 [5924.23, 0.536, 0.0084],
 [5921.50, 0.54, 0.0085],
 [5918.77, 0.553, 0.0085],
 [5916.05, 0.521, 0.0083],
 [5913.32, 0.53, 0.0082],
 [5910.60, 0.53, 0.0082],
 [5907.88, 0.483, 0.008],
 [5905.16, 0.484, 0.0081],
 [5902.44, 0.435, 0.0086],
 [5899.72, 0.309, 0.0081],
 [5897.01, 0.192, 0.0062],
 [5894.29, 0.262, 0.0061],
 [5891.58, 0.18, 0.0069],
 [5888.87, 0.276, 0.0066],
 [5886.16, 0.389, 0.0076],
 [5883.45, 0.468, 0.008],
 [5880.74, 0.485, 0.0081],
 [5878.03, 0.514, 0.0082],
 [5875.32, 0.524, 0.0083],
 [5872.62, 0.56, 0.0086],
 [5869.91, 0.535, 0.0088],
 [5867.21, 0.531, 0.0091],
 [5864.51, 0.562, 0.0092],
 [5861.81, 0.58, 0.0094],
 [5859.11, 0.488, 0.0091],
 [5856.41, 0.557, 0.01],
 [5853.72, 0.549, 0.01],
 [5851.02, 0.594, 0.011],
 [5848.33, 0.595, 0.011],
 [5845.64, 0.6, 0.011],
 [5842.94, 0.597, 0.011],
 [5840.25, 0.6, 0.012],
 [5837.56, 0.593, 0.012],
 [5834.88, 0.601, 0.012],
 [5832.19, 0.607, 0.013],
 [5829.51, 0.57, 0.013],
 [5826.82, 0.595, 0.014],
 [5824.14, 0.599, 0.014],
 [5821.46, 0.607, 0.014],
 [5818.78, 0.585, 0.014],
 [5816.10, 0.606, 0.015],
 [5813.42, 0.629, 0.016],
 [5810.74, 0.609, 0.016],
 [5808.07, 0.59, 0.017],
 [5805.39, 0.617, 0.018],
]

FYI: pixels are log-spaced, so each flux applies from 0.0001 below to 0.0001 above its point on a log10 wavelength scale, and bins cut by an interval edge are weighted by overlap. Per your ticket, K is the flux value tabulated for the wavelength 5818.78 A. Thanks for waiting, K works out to 0.585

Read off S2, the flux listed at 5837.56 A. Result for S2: 0.593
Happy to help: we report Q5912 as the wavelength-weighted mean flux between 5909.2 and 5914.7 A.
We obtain 0.529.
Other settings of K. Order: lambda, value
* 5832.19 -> 0.607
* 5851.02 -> 0.594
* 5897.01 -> 0.192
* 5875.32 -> 0.524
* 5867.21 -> 0.531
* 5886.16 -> 0.389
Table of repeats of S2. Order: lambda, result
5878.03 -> 0.514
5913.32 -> 0.53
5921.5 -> 0.54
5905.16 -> 0.484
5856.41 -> 0.557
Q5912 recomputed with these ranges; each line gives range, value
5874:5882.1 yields 0.507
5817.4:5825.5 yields 0.597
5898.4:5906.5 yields 0.409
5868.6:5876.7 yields 0.539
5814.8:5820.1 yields 0.595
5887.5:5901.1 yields 0.244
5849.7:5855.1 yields 0.571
